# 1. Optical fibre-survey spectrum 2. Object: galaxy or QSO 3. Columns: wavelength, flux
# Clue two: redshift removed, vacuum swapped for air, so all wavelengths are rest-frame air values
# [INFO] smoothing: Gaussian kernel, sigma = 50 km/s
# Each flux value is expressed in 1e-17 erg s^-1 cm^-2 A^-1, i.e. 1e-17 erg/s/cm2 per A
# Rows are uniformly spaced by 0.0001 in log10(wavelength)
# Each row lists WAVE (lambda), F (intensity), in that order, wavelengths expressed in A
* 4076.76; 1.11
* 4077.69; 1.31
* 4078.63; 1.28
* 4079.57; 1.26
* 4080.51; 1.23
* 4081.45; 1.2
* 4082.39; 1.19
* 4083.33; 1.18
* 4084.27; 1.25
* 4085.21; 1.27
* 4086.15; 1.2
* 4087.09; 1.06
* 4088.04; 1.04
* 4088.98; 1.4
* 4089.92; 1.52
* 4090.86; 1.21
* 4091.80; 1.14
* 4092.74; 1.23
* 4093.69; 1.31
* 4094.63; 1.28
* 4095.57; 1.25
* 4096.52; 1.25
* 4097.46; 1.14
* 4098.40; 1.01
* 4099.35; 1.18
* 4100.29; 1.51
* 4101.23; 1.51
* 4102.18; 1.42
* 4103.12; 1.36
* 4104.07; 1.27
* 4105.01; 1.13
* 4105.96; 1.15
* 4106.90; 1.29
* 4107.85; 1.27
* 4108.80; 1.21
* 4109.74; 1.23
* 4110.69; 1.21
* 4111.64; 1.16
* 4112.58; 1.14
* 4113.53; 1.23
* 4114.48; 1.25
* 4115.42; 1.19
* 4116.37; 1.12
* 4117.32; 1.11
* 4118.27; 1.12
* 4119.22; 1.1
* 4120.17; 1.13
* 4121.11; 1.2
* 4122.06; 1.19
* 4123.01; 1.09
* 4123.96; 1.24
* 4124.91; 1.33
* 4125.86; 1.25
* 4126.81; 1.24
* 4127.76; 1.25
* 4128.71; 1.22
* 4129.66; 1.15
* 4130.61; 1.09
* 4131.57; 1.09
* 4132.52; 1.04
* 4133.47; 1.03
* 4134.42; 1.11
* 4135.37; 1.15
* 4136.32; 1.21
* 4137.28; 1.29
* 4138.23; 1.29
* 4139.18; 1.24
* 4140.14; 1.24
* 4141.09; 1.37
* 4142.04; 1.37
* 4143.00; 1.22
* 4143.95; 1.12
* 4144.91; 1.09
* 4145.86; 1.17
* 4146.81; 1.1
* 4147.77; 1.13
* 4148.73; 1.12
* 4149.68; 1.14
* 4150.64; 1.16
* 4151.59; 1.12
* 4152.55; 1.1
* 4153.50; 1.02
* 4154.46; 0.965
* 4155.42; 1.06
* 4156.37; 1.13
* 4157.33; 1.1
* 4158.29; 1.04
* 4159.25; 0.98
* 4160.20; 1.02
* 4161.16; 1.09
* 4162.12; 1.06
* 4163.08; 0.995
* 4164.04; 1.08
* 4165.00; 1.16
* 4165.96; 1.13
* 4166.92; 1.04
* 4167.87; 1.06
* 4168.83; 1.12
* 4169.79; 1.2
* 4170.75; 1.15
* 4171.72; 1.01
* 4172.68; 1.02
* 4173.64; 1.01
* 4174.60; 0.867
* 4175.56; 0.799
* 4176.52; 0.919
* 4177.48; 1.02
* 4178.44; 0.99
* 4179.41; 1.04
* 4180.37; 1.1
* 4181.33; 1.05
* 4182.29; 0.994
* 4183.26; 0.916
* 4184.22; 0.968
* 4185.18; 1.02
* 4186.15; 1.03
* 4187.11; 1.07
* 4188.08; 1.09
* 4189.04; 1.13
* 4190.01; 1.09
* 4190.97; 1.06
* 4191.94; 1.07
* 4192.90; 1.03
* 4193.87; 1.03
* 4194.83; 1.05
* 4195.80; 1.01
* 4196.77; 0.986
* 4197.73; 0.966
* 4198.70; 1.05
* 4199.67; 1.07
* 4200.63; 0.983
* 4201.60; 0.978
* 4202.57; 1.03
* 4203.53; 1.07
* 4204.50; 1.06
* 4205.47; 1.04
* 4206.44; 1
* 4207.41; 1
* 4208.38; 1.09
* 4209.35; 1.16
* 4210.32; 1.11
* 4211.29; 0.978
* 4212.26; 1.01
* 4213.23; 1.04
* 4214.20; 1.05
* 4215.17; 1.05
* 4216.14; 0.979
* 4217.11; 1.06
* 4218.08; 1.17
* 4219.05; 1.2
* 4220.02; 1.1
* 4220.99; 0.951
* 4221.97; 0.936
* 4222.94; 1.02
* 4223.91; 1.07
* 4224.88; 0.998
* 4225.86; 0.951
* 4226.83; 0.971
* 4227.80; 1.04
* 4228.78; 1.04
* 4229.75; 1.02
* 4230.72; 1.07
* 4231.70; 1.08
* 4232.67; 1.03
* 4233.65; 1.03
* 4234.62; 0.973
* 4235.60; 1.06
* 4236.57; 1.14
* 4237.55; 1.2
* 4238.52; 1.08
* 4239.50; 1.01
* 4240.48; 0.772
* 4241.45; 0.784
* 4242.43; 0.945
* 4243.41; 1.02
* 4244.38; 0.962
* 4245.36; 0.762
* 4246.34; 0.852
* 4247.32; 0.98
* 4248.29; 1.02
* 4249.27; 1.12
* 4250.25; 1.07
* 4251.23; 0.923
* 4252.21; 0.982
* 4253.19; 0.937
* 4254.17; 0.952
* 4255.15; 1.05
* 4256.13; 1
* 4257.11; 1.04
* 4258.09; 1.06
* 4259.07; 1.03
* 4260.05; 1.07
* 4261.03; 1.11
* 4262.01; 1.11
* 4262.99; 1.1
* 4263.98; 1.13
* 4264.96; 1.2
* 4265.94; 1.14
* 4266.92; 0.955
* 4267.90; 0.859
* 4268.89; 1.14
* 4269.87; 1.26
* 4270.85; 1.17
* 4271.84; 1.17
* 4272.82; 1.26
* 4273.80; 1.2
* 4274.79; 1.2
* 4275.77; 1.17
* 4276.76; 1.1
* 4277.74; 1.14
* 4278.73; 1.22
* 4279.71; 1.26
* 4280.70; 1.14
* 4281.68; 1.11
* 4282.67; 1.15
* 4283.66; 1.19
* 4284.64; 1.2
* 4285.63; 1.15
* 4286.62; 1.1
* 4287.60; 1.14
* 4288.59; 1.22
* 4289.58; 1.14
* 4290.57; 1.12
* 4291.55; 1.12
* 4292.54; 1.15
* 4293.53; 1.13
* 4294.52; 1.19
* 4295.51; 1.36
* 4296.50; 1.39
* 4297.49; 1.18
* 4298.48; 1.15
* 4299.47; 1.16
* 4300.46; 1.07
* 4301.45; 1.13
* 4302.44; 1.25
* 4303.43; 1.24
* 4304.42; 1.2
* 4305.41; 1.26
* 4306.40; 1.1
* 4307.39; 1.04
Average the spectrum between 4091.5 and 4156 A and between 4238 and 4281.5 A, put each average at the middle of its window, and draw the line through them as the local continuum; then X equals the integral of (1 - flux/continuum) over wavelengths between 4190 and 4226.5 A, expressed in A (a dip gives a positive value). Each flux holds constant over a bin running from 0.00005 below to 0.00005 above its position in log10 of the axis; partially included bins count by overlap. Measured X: 2.3 A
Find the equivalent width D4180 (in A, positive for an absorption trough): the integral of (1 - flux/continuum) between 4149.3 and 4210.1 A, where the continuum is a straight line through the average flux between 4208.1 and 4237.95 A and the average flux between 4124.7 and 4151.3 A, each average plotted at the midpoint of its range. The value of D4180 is 4.0 A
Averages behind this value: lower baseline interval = 1.18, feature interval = 1.04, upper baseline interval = 1.05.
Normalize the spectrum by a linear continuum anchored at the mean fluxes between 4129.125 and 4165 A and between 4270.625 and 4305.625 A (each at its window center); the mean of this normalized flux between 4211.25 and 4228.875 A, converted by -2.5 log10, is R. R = 0.120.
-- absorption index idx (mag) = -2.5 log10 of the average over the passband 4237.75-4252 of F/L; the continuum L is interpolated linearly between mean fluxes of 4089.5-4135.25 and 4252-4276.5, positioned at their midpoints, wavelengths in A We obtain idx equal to 0.16 mag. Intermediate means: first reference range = 1.21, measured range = 0.956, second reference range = 1.09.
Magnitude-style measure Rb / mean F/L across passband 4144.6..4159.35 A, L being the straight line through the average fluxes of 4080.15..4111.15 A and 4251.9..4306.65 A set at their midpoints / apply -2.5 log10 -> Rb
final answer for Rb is 0.11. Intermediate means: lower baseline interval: 1.25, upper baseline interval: 1.14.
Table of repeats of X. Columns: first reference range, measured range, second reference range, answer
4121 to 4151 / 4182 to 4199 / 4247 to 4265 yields 1.35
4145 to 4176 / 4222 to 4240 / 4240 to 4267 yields -0.38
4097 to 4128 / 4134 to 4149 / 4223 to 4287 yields -0.20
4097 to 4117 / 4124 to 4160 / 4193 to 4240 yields 0.61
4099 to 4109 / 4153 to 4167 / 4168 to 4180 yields 0.16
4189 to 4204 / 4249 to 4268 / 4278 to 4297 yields 1.52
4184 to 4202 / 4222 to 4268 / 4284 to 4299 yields 4.05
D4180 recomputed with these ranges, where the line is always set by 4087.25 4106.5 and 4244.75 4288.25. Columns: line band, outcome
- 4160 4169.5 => 0.9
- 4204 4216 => 1.0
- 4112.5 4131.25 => 0.8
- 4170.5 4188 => 2.7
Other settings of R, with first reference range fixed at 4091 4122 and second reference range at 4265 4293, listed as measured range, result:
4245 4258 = 0.18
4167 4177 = 0.17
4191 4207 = 0.15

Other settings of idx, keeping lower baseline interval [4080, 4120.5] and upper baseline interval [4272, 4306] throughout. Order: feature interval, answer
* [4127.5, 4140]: 0.05 mag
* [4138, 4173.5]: 0.09 mag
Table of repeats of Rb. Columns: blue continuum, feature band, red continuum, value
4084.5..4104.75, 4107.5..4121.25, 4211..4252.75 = 0.05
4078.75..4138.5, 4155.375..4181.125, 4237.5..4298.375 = 0.12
